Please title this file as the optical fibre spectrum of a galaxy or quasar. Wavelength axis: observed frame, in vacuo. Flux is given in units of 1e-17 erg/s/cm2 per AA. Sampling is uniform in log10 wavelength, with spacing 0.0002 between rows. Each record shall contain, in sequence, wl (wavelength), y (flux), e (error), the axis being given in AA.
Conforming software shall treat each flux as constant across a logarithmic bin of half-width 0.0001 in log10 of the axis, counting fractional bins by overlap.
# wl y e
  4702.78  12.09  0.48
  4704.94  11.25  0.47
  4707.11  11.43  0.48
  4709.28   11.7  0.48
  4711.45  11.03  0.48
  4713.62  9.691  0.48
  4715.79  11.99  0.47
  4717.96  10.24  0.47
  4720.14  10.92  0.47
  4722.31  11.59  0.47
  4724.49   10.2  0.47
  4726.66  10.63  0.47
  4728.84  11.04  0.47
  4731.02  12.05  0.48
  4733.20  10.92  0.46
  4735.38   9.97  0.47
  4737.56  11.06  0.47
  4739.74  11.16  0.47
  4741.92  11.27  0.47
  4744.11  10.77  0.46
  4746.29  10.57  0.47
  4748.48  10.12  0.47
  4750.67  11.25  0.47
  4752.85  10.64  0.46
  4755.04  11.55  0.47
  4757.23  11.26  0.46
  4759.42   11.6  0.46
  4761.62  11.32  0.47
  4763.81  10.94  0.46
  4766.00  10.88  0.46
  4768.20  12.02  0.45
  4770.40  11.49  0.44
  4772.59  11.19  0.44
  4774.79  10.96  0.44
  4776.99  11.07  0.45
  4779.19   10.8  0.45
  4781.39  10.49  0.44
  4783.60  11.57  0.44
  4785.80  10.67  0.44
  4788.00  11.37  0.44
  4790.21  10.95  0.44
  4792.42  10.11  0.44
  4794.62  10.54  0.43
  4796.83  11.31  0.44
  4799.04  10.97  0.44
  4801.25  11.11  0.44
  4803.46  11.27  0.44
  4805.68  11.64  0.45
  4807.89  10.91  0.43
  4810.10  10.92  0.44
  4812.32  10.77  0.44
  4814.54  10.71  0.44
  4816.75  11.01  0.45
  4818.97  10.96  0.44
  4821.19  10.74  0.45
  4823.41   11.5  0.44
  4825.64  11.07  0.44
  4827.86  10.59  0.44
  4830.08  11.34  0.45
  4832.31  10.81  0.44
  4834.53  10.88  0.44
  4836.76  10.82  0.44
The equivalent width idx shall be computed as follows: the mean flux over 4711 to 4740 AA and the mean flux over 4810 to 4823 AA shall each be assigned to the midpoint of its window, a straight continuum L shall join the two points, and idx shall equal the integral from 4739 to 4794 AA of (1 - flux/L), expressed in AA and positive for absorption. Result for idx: -0.8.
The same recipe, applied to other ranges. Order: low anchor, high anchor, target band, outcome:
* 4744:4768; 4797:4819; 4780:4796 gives 0.3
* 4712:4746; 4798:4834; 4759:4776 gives -0.5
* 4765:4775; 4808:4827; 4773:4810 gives 0.6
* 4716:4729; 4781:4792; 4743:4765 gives -0.2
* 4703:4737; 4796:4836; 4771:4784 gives 0.0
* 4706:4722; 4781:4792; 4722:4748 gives 0.3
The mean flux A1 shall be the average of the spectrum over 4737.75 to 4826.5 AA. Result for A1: 11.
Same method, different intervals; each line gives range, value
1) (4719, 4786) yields 11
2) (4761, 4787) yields 11.1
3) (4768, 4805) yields 11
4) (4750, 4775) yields 11.3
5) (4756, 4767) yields 11.2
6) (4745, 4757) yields 10.9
